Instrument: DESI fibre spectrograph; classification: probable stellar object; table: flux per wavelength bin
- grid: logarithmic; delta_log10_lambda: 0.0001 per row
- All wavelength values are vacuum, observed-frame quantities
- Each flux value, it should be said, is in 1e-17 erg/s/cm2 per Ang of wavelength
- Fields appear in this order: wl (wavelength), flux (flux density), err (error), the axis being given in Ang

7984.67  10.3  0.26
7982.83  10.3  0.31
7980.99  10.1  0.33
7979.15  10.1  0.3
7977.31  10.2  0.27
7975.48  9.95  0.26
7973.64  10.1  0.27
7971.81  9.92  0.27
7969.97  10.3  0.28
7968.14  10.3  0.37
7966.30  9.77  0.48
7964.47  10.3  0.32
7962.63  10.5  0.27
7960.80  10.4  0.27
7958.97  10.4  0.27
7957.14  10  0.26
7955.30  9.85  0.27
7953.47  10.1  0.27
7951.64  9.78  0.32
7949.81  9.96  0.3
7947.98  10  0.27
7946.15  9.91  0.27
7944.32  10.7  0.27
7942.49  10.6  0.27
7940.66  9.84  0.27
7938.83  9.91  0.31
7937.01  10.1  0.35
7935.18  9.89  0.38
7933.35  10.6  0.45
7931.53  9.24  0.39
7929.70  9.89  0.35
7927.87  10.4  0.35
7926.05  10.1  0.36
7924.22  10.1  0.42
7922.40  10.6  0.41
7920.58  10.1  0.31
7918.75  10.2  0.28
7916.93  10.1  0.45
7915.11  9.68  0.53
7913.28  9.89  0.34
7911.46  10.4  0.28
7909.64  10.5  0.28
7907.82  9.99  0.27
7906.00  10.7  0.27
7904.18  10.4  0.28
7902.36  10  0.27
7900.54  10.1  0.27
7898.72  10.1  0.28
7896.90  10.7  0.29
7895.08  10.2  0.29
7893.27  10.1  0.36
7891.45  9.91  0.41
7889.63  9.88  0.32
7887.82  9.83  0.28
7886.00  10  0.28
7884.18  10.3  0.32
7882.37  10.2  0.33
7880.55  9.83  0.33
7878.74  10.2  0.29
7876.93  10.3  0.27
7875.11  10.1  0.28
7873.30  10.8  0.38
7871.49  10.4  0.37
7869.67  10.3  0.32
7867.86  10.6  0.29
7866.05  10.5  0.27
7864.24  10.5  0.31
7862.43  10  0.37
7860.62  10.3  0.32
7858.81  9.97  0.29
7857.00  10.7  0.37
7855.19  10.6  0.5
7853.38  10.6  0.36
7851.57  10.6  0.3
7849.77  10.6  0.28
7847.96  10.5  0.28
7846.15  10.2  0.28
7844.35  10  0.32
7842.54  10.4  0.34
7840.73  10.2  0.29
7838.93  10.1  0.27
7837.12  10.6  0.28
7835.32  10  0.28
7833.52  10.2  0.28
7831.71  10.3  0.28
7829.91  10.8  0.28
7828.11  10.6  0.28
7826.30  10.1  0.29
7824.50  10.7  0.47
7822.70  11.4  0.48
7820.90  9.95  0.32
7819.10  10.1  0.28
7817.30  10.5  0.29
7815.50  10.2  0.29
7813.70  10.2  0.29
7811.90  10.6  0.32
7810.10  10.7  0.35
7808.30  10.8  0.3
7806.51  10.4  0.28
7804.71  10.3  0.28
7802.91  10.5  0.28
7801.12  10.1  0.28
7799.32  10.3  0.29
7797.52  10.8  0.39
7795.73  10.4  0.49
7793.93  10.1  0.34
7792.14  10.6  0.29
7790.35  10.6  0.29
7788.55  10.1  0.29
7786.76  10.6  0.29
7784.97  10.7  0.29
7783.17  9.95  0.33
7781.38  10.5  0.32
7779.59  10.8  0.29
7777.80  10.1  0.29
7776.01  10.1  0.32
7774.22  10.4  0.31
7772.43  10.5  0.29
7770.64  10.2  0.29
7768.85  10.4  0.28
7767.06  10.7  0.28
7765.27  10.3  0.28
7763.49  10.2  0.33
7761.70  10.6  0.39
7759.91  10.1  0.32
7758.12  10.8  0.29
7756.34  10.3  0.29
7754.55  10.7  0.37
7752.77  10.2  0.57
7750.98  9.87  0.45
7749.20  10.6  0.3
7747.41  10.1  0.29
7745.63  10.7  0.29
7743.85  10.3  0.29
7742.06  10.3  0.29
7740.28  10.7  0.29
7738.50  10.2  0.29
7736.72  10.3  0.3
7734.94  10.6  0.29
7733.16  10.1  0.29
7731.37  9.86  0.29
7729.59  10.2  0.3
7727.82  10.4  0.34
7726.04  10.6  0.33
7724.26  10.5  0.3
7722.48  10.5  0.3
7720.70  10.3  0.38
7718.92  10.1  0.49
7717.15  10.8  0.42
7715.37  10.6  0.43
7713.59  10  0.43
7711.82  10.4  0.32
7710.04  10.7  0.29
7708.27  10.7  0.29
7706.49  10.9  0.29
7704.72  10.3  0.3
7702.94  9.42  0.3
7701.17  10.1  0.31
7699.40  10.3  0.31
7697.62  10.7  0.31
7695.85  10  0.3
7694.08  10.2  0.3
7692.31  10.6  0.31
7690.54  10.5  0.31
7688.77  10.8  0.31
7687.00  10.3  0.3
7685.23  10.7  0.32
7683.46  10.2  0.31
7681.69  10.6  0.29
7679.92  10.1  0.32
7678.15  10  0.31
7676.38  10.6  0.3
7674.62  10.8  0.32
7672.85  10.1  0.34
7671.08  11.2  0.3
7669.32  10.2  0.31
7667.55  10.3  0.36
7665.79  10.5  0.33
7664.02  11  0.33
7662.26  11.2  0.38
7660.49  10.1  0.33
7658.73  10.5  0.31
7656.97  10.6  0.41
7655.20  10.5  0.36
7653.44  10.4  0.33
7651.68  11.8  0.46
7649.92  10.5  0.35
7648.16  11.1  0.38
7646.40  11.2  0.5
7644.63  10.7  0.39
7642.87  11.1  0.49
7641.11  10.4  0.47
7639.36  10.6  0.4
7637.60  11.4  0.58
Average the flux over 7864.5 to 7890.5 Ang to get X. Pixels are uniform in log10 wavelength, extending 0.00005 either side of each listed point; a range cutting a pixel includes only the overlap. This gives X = 10.2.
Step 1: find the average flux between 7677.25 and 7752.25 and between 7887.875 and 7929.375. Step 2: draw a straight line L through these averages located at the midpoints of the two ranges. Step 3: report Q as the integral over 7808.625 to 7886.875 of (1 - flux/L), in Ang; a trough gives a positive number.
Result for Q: -1.0 Ang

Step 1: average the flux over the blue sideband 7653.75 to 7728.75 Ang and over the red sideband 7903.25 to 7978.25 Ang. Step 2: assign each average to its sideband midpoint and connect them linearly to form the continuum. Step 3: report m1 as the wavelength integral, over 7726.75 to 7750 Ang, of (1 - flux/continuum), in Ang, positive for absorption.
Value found 0.12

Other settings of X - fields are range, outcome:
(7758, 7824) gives 10.4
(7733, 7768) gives 10.4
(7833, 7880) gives 10.4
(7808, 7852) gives 10.4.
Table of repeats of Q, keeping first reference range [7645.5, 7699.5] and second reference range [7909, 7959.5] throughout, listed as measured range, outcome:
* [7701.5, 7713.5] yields 0.16 Ang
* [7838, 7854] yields -0.15 Ang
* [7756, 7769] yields -0.03 Ang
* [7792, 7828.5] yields -0.42 Ang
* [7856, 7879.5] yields -0.33 Ang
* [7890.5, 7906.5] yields -0.11 Ang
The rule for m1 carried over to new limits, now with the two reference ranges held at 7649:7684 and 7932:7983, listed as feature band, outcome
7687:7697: 0.10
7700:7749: 0.54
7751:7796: 0.07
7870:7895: 0.23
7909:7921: 0.09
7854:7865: -0.08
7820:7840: -0.21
